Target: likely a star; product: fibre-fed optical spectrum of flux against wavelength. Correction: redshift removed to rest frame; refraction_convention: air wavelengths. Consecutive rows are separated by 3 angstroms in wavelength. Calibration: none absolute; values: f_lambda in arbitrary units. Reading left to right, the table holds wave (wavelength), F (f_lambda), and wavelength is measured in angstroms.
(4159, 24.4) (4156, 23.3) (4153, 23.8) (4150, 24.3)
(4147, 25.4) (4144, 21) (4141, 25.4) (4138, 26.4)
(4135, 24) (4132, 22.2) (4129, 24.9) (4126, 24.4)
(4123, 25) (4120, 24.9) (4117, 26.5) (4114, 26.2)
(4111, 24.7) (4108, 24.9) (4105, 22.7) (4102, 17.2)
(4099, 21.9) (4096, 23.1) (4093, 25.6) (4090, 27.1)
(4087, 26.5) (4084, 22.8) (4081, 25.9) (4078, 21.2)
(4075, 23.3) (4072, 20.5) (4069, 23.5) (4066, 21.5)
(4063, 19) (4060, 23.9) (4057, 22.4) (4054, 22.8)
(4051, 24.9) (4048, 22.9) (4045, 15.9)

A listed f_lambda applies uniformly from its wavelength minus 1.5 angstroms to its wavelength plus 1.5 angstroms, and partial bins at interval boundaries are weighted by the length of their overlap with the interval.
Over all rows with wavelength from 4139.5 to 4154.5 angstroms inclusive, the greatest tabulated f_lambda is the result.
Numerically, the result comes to 25.4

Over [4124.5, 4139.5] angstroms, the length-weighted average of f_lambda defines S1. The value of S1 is 24.4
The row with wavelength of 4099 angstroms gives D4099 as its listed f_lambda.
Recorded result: 21.9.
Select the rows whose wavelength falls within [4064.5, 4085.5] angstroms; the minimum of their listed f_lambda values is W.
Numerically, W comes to 20.5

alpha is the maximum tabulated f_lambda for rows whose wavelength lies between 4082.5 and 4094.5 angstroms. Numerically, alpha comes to 27.1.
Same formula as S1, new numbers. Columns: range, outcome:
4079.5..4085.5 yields 24.3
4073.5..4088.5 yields 23.9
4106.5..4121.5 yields 25.4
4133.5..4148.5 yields 24.4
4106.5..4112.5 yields 24.8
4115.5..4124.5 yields 25.5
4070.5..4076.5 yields 21.9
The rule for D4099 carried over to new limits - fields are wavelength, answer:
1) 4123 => 25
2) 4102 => 17.2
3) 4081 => 25.9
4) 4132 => 22.2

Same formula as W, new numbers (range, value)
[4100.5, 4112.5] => 17.2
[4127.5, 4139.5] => 22.2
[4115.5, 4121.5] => 24.9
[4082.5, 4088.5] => 22.8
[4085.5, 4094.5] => 25.6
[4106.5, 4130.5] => 24.4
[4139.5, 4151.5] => 21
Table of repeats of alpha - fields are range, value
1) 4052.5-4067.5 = 23.9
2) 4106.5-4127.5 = 26.5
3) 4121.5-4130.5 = 25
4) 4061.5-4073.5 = 23.5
